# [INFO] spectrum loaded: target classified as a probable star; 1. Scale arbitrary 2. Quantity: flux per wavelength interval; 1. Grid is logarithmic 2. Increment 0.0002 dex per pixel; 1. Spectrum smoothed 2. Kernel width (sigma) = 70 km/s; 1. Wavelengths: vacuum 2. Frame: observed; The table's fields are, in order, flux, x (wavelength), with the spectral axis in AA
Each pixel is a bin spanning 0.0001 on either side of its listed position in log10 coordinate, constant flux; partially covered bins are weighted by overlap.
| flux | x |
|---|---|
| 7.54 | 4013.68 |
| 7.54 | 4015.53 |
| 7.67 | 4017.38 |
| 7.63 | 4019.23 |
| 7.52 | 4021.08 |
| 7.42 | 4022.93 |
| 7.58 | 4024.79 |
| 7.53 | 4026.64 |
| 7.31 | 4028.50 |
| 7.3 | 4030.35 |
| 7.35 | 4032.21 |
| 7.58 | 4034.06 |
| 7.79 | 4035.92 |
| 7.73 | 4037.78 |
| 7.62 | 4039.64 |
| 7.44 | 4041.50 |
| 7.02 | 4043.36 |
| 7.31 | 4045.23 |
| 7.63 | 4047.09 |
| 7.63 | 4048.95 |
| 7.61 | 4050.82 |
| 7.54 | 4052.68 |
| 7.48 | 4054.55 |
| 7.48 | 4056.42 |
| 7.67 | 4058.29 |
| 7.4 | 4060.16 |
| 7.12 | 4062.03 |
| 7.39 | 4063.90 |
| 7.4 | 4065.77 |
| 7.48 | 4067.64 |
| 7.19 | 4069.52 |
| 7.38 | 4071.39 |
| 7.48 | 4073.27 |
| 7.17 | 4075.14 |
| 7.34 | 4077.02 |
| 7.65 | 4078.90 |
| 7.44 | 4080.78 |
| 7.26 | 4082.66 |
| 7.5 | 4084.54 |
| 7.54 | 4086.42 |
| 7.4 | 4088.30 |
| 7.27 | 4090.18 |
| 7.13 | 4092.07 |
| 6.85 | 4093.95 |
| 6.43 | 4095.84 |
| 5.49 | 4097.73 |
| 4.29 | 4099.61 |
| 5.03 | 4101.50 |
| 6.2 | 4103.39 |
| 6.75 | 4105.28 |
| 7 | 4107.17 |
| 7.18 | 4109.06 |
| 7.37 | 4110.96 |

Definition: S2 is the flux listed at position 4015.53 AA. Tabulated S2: 7.54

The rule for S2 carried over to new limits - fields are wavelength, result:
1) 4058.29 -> 7.67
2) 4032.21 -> 7.35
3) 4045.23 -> 7.31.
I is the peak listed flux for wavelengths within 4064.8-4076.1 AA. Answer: 7.48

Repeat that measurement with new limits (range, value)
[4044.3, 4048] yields 7.63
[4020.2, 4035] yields 7.58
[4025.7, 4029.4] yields 7.53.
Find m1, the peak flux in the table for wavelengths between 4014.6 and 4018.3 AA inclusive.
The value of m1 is 7.67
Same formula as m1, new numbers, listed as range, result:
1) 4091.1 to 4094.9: 7.13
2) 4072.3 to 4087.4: 7.65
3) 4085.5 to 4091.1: 7.54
